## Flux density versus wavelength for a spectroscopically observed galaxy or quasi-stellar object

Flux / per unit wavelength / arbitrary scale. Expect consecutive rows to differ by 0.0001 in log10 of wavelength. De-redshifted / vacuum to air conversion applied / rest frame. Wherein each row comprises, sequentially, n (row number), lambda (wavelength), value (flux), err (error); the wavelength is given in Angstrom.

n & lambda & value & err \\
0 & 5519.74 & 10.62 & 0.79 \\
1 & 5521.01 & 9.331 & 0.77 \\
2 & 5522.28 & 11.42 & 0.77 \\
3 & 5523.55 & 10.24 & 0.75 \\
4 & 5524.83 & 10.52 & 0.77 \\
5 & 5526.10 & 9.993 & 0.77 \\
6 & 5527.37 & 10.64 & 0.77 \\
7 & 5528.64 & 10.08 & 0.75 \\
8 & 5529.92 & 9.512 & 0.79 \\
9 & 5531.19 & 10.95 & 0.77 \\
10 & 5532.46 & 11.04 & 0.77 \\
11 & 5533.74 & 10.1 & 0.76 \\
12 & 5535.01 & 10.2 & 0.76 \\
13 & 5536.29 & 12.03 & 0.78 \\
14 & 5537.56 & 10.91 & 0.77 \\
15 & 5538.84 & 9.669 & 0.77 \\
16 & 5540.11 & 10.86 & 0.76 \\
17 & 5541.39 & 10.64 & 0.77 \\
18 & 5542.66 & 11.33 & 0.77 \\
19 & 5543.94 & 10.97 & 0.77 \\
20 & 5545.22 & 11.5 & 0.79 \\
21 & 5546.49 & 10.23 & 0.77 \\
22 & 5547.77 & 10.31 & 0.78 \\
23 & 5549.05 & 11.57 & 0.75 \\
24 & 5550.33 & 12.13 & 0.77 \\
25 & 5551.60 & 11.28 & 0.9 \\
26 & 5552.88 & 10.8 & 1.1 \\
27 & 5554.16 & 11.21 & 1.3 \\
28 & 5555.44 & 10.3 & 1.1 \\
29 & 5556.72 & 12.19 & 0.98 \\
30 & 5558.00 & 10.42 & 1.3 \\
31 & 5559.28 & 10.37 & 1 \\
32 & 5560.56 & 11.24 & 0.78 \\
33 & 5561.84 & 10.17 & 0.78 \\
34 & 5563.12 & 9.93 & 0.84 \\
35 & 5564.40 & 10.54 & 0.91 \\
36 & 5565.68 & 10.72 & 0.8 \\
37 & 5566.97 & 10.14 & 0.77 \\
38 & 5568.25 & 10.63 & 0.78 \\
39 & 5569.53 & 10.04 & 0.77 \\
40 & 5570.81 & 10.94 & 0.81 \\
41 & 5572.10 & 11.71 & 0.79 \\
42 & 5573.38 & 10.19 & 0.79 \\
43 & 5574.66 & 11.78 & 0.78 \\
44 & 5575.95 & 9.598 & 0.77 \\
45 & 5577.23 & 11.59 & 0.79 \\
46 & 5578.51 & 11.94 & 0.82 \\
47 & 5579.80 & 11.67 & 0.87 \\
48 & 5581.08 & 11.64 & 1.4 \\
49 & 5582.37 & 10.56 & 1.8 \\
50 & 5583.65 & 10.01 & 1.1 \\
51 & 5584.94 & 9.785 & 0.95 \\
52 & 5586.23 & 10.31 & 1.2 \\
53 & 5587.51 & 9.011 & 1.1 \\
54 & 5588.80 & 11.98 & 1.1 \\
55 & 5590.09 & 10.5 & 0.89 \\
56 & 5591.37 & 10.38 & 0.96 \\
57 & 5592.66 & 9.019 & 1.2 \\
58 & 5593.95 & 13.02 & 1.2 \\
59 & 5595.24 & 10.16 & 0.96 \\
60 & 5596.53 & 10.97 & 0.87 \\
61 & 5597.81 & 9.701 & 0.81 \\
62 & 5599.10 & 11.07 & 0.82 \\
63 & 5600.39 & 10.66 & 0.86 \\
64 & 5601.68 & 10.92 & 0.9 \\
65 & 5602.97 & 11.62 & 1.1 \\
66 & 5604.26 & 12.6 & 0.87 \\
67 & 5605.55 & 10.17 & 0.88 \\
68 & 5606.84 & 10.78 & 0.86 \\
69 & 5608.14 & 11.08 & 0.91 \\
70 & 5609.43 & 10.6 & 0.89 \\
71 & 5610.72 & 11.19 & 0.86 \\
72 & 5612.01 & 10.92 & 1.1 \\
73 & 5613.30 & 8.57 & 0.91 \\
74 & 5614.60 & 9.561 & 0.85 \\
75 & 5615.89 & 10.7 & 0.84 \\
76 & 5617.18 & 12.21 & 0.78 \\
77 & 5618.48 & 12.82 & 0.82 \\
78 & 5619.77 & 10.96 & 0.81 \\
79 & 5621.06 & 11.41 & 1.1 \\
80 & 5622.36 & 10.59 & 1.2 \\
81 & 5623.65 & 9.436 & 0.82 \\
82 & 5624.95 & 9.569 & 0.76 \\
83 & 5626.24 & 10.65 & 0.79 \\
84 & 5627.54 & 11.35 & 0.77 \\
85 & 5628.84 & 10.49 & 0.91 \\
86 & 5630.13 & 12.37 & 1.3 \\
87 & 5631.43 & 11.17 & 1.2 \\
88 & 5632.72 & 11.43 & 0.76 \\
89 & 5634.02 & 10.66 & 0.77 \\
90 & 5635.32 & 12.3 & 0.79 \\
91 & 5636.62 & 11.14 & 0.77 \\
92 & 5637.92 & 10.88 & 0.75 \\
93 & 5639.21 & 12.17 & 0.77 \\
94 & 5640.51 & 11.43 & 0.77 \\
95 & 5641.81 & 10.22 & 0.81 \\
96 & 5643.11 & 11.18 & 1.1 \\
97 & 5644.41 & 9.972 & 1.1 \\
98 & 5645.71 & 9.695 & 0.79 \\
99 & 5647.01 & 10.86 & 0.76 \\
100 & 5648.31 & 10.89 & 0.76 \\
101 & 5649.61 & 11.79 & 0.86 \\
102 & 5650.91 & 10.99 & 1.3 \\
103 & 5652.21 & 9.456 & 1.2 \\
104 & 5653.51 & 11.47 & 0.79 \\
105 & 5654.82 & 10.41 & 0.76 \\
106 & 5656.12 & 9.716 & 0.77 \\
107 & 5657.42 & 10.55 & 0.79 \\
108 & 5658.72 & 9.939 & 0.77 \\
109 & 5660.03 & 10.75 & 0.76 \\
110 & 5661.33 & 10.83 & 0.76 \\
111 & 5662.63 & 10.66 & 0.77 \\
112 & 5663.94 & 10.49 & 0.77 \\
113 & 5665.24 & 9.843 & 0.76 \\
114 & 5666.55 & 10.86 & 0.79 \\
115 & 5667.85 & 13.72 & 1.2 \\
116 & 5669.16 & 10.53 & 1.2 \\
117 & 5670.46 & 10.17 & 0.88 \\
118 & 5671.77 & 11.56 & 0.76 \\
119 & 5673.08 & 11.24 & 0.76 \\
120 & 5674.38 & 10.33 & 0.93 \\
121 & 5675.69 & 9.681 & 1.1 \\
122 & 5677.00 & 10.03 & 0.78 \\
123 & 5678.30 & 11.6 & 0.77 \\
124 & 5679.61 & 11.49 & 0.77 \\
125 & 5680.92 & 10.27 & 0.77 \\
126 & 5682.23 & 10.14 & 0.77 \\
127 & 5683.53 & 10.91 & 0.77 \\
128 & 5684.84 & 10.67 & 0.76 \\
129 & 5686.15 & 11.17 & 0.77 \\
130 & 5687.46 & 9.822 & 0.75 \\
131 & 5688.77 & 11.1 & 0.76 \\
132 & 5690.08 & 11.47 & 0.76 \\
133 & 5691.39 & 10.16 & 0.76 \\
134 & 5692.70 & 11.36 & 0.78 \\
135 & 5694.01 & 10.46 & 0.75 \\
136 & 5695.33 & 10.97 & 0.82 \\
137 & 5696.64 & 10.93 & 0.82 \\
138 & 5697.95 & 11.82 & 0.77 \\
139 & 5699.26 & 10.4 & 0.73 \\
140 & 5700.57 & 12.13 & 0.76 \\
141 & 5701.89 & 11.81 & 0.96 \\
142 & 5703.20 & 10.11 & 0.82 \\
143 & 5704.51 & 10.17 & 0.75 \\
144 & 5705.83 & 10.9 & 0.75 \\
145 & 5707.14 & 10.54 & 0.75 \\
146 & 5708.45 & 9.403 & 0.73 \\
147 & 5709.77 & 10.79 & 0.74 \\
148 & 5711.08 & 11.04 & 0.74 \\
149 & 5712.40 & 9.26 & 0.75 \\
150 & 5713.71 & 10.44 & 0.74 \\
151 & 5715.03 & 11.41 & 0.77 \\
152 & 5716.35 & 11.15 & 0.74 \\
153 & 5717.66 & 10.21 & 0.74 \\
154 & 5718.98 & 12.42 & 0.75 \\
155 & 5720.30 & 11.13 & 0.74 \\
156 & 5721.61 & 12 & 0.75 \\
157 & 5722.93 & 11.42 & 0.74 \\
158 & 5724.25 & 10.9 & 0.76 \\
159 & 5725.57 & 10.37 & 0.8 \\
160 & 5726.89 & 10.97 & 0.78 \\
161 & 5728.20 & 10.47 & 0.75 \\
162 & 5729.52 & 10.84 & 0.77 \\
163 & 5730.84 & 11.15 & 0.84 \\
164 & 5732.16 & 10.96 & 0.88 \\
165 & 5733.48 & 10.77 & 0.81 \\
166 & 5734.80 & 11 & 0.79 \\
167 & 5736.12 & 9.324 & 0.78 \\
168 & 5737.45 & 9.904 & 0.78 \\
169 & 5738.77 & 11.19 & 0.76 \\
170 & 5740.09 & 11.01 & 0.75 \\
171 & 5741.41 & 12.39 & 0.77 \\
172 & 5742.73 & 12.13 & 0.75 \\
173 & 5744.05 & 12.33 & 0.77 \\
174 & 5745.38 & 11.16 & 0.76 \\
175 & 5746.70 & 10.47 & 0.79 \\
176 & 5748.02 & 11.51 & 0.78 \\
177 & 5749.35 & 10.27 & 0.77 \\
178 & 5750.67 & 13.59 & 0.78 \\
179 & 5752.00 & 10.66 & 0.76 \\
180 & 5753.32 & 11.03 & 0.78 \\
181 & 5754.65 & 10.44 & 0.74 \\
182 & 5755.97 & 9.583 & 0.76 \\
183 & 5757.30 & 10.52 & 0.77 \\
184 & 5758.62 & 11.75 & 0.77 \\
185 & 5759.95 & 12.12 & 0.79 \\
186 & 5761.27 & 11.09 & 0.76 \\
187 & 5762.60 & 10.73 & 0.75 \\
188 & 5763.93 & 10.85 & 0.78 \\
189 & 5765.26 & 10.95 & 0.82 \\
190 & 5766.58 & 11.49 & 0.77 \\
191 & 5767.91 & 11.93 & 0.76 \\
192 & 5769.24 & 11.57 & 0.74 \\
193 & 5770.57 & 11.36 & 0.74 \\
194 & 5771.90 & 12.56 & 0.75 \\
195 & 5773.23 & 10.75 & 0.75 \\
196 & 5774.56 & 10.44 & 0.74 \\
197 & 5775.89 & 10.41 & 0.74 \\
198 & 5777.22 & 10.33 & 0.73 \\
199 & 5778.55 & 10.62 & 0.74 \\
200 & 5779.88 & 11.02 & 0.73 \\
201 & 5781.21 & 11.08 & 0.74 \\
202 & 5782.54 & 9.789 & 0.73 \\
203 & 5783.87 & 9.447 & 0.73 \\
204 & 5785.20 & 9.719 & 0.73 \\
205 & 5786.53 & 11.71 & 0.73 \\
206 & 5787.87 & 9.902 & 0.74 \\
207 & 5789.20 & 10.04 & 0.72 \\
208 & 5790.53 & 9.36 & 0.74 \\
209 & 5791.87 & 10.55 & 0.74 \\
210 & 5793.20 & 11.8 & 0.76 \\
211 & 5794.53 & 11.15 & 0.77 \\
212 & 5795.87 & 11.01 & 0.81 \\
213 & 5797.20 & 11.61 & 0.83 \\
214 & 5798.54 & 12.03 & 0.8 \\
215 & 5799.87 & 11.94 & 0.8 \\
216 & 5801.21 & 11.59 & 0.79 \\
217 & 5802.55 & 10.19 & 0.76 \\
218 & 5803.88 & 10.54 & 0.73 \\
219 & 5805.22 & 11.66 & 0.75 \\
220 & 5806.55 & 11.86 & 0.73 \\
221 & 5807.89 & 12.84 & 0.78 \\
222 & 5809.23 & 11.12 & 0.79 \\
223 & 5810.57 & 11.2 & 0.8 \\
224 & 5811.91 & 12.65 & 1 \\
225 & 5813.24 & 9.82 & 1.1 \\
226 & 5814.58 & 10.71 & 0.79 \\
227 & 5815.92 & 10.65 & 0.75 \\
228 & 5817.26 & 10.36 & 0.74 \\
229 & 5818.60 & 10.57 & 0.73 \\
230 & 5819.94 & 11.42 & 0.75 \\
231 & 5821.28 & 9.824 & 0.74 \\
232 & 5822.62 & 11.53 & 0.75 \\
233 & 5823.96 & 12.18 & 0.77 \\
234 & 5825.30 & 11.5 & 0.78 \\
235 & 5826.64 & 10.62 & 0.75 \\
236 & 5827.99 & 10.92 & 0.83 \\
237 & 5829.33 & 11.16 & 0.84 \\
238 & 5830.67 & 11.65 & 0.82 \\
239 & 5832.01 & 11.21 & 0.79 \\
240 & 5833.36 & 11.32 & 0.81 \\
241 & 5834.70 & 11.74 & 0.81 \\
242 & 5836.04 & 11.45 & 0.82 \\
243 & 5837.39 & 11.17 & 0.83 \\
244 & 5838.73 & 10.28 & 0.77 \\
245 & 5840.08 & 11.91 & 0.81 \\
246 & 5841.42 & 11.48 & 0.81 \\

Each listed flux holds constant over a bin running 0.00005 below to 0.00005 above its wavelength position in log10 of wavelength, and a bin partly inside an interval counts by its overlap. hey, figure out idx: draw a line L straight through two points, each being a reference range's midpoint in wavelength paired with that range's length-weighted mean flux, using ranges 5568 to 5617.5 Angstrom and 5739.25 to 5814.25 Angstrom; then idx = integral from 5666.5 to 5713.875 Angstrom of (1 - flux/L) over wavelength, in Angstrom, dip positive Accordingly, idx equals 0.6 Angstrom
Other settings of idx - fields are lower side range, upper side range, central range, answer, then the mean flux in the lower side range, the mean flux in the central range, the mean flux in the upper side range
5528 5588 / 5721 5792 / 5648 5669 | 0.1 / 10.7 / 10.8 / 10.9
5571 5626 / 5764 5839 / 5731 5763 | -0.3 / 10.8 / 11.1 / 11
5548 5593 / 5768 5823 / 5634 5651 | -0.3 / 10.8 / 11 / 11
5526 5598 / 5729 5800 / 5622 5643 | -0.4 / 10.7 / 11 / 11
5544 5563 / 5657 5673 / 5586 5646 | 0.2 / 11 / 10.9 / 10.8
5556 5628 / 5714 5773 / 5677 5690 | 0.2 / 10.8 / 10.8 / 11.2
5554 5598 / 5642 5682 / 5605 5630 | -0.1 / 10.7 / 10.7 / 10.7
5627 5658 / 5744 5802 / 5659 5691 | 0.5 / 10.9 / 10.8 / 11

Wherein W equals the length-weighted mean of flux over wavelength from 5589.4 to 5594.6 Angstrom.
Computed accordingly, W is 10.7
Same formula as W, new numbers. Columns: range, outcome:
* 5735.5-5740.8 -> 10.4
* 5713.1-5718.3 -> 10.8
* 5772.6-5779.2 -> 10.5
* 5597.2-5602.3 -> 10.6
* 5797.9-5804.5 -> 11.3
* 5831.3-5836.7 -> 11.4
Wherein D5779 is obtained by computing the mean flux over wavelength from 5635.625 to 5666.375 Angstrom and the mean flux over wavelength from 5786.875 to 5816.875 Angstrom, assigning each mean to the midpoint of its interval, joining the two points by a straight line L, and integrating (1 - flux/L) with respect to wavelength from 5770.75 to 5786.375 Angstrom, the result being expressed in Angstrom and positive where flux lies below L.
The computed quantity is 0.6 Angstrom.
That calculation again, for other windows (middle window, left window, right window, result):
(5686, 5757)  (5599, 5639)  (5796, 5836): 1.2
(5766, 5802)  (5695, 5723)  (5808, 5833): 0.4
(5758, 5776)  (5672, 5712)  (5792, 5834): -0.4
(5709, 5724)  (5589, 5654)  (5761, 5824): -0.1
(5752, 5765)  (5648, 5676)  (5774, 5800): -0.2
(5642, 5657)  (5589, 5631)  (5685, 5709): 0.3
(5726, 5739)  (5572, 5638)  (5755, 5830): 0.4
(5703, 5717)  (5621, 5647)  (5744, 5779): 0.7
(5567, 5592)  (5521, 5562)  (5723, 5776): 0.2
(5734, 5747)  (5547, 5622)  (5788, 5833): -0.1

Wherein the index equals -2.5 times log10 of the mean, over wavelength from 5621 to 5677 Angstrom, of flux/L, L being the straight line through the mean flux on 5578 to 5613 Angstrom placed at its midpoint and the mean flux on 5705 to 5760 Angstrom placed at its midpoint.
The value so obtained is 0.01 mag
